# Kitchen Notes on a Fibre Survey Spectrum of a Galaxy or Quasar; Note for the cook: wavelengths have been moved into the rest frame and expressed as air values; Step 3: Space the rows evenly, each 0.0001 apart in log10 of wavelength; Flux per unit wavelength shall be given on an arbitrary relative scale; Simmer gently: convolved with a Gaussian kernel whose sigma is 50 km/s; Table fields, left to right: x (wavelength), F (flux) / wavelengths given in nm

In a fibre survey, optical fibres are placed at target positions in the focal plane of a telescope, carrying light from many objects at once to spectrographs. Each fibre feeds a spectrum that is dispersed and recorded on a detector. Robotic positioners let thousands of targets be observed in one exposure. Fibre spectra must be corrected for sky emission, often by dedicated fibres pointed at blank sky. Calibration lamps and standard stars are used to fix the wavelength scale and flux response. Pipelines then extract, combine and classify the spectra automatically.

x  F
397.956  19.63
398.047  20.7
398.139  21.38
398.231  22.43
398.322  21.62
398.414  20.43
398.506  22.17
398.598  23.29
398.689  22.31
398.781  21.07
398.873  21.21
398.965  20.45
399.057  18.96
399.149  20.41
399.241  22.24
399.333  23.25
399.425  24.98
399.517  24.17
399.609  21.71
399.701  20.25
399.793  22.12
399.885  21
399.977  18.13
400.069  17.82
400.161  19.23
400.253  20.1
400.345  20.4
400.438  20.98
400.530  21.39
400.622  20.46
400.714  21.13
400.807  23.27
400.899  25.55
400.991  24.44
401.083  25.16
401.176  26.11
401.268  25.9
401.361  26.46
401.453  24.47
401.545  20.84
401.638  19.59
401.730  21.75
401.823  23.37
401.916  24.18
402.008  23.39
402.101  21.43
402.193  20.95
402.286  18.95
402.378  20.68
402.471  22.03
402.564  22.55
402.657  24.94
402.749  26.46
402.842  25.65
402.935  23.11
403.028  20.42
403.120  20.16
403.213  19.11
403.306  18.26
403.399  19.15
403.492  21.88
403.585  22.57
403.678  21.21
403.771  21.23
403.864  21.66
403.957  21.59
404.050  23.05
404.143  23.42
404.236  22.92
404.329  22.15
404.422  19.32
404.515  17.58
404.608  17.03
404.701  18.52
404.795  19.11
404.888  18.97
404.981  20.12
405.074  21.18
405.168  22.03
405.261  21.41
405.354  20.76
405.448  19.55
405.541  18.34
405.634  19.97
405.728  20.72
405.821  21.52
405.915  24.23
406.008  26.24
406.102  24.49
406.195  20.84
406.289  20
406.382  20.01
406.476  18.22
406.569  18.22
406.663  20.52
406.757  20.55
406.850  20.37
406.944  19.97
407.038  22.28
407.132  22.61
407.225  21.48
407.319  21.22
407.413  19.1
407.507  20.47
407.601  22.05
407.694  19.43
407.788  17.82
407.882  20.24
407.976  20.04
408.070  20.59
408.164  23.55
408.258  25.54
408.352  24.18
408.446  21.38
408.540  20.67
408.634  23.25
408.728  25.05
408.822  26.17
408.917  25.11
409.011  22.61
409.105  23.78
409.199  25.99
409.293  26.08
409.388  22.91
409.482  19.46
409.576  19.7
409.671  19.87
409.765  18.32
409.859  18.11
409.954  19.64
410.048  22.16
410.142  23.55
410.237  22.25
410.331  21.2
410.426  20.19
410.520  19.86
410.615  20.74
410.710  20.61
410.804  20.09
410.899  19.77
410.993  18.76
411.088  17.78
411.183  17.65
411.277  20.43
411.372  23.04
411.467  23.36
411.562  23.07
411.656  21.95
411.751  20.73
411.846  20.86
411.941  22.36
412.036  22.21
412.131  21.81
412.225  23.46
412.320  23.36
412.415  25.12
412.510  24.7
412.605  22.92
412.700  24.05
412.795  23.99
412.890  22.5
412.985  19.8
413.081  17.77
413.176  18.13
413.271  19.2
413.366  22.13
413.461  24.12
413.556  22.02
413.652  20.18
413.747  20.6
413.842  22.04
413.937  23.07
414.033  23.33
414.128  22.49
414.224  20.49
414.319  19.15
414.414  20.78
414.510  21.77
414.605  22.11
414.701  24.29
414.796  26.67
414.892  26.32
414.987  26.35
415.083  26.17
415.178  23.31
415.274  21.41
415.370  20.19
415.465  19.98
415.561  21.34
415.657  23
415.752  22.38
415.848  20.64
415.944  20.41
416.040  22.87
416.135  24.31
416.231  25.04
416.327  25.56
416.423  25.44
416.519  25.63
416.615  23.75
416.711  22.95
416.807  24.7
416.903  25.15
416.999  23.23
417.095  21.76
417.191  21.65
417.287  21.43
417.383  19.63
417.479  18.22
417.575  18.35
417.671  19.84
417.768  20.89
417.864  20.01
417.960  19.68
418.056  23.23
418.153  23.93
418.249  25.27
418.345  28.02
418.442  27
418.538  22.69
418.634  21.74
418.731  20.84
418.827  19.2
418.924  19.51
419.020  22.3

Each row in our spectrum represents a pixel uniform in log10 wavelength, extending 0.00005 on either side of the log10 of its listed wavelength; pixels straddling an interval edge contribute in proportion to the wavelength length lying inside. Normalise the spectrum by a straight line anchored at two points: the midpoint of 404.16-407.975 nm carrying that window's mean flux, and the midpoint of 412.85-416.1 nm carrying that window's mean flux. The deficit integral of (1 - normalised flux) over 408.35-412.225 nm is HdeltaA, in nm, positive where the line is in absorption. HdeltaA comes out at -0.06 nm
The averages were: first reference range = 20.6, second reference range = 22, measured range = 21.6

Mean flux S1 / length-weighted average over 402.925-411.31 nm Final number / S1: 21.1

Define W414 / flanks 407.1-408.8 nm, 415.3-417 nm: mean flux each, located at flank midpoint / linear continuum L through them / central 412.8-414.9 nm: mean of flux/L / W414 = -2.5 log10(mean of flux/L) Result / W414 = 0.05 mag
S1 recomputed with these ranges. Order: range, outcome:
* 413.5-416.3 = 22.5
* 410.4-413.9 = 21.4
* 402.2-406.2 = 21.3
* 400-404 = 22.1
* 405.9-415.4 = 21.8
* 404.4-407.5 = 20.5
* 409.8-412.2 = 20.9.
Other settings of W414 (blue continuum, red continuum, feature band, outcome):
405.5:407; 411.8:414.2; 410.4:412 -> 0.06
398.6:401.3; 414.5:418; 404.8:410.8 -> 0.04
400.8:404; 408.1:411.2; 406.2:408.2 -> 0.08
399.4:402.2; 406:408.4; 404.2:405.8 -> 0.08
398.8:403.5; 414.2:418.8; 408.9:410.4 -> 0.03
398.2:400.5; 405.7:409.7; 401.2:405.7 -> 0.00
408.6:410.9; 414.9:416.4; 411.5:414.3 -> 0.02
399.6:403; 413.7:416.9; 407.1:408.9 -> 0.04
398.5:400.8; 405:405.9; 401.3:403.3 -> -0.07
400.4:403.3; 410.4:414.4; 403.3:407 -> 0.08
